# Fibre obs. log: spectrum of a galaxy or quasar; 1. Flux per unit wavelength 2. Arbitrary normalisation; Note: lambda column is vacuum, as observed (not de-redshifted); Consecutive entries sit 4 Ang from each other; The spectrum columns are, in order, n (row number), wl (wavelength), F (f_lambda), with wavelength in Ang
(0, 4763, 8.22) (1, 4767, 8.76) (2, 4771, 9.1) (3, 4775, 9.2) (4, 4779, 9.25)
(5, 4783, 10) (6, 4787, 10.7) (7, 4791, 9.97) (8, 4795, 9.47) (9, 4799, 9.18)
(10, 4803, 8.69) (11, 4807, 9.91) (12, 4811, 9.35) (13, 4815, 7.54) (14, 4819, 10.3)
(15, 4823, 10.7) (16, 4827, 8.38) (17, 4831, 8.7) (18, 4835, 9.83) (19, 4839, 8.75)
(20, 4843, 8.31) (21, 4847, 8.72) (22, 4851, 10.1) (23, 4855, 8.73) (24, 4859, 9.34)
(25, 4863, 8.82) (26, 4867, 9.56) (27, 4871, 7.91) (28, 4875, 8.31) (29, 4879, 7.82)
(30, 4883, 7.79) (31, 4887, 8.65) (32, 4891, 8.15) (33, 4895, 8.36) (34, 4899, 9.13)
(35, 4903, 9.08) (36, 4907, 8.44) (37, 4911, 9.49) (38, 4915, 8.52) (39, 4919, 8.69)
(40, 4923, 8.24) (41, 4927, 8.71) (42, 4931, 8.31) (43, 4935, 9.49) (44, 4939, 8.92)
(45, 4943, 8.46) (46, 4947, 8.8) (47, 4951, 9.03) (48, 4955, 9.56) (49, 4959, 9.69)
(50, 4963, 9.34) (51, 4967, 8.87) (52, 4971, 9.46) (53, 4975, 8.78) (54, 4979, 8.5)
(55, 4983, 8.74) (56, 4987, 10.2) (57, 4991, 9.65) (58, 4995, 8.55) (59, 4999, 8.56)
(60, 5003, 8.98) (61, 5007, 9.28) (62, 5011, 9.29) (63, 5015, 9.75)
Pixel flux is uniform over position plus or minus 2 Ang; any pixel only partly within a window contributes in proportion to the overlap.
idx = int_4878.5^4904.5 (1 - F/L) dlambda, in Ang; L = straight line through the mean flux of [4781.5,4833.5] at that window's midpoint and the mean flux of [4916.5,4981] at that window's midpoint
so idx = 2.0 Ang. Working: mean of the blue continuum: 9.45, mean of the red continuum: 8.92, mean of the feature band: 8.45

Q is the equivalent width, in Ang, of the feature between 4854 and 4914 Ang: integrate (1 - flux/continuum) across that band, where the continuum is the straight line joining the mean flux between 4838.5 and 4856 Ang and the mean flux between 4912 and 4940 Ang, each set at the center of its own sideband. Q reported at 1.39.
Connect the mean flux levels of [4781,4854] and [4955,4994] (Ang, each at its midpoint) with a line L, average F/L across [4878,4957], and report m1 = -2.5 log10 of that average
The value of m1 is 0.07 mag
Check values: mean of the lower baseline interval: 9.36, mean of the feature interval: 8.69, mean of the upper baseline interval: 9.25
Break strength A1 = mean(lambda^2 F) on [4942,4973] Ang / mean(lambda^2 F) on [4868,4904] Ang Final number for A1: 1.1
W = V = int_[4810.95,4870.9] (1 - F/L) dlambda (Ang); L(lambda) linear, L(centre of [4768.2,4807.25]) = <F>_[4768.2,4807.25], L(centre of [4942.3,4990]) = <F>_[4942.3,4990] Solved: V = 2.0 Ang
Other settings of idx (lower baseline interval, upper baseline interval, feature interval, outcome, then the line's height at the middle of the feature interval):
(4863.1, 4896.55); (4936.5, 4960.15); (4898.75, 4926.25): -0.28 Ang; 8.69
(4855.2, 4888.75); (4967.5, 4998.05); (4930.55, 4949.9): 0.07 Ang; 8.88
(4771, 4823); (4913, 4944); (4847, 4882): 1.12 Ang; 9.07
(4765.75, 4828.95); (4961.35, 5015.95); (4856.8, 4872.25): 0.60 Ang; 9.31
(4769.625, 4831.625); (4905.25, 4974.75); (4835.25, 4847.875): 0.72 Ang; 9.28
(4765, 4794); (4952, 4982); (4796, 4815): 0.80 Ang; 9.51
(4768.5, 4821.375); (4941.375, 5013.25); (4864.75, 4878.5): 1.16 Ang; 9.3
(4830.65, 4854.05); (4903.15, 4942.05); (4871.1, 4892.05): 1.88 Ang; 8.93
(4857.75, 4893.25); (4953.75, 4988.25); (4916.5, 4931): 0.54 Ang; 8.84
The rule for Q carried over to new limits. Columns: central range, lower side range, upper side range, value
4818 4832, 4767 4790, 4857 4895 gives -0.7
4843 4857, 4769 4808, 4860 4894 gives -0.5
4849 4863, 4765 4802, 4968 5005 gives 0.0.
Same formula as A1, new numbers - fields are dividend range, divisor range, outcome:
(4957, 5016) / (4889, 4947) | 1.08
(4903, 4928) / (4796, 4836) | 0.98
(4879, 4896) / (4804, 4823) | 0.90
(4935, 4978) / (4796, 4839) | 1.04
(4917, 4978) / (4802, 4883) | 1.04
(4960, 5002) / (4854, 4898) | 1.11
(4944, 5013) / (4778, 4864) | 1.05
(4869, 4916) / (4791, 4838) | 0.94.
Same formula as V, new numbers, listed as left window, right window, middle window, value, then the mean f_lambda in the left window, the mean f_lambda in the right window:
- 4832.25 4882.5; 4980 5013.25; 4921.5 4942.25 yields 0.6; 8.82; 9.14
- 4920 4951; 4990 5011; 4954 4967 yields -0.9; 8.72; 9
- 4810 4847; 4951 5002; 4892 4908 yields 0.7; 9.07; 9.15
